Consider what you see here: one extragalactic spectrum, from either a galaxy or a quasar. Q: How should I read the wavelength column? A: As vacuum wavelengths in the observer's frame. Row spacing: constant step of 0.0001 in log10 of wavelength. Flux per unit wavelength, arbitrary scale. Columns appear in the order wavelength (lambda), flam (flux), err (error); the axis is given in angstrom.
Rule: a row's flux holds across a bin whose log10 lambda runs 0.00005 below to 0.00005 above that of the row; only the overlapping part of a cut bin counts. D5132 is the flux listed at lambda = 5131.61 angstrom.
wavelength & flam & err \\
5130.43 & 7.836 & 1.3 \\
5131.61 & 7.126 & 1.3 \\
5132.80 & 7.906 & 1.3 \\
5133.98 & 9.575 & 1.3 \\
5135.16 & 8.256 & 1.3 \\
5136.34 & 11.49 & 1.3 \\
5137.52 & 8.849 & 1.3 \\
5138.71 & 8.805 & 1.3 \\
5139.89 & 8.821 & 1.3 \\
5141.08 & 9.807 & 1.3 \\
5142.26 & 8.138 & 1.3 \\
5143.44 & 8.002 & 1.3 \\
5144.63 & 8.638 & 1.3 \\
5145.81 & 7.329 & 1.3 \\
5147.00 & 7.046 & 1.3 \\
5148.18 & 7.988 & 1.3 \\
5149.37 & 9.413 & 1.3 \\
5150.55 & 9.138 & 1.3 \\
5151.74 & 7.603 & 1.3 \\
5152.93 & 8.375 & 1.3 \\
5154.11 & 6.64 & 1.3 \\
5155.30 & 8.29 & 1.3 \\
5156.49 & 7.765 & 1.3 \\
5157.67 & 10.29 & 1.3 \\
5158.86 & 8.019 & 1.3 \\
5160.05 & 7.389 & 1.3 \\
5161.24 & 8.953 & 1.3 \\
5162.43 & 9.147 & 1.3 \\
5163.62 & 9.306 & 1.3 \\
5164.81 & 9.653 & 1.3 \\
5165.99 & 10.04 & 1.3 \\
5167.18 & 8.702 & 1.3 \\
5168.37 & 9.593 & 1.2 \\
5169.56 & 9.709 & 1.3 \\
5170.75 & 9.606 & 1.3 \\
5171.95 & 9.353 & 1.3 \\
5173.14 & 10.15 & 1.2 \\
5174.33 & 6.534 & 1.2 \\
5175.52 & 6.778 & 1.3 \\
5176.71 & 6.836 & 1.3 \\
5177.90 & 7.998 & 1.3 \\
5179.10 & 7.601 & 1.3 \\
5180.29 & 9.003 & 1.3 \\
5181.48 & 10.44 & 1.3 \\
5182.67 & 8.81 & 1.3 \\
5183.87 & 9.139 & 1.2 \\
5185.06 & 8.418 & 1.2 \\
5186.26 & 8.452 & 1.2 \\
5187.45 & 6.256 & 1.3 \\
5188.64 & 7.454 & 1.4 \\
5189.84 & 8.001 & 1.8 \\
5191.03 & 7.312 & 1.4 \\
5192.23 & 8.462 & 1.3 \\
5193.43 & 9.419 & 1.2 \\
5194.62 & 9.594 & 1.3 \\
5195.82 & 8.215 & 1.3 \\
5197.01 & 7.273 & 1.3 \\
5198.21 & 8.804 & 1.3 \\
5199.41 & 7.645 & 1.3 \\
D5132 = 7.126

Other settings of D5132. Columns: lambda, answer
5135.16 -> 8.256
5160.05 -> 7.389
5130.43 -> 7.836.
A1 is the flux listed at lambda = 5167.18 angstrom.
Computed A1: 8.702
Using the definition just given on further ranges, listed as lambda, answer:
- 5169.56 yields 9.709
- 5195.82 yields 8.215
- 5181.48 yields 10.44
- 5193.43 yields 9.419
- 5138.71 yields 8.805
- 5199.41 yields 7.645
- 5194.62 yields 9.594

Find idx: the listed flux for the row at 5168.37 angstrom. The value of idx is 9.593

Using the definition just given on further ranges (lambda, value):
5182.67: 8.81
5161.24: 8.953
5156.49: 7.765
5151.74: 7.603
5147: 7.046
